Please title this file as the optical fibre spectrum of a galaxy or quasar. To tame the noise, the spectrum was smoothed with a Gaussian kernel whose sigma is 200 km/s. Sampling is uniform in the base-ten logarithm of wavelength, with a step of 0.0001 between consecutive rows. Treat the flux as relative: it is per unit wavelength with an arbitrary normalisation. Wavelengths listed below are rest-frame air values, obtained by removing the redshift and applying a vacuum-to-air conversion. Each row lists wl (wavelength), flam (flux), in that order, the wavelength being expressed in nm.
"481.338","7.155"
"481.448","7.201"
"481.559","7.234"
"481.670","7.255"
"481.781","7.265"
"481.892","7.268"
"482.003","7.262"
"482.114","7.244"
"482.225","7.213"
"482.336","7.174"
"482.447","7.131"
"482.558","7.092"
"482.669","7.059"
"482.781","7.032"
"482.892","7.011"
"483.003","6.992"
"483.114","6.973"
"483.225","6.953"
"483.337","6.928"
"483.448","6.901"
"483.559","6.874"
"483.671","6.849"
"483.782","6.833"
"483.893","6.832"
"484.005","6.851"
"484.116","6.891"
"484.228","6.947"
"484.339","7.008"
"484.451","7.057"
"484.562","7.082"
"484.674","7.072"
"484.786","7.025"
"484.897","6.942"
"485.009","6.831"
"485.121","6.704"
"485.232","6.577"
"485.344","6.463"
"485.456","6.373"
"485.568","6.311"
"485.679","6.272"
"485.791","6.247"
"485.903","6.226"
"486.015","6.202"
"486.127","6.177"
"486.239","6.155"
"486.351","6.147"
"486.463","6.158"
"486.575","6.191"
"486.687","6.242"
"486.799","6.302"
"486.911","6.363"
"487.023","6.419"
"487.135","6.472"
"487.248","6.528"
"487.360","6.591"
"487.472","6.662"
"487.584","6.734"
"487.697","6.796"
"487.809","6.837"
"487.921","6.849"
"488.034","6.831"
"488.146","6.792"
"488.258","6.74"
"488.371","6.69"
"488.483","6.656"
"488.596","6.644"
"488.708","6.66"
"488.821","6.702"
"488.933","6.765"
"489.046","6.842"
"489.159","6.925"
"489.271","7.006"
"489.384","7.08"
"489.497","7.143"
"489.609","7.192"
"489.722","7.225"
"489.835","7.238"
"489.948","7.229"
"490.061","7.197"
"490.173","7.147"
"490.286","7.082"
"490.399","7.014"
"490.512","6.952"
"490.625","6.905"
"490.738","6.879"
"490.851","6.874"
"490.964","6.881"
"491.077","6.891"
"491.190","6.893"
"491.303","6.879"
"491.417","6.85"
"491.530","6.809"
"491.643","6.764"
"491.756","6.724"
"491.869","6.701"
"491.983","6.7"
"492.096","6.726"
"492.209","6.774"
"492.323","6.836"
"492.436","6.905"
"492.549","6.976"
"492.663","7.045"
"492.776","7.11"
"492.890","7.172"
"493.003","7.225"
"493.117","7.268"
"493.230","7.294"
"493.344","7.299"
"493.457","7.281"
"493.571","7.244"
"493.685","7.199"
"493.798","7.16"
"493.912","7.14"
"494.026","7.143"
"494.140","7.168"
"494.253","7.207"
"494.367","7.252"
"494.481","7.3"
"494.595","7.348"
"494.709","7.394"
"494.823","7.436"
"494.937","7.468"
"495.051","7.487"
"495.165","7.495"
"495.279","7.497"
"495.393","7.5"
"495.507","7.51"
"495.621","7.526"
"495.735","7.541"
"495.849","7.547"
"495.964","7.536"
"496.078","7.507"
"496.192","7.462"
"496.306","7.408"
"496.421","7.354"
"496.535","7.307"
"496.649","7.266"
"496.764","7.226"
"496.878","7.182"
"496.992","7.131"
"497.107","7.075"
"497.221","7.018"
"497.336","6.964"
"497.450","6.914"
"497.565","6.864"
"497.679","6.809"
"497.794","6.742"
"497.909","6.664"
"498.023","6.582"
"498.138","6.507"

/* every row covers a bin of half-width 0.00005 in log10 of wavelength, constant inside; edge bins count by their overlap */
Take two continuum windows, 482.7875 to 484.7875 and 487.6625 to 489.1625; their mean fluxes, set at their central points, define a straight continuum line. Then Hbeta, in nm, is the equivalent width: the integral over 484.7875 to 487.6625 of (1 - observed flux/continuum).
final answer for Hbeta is 0.18 nm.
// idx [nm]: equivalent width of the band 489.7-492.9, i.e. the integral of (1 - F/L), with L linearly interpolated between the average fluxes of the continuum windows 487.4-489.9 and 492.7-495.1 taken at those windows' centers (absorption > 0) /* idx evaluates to 0.06 nm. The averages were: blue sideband 6.86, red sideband 7.26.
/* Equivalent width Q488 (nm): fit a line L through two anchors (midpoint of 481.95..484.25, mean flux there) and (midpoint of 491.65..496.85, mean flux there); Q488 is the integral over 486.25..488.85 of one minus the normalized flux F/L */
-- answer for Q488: 0.20 nm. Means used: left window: 7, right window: 7.23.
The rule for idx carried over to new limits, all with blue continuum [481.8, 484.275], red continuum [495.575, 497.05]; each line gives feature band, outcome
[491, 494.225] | 0.12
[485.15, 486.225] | 0.12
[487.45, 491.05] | 0.14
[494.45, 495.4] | -0.01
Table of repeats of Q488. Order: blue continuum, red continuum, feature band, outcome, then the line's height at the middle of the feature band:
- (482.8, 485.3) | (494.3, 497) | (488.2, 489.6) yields 0.06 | 7.12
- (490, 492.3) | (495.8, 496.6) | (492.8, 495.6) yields -0.04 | 7.22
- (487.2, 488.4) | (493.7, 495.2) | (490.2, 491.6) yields 0.02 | 7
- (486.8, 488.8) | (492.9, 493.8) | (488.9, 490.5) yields -0.05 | 6.86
